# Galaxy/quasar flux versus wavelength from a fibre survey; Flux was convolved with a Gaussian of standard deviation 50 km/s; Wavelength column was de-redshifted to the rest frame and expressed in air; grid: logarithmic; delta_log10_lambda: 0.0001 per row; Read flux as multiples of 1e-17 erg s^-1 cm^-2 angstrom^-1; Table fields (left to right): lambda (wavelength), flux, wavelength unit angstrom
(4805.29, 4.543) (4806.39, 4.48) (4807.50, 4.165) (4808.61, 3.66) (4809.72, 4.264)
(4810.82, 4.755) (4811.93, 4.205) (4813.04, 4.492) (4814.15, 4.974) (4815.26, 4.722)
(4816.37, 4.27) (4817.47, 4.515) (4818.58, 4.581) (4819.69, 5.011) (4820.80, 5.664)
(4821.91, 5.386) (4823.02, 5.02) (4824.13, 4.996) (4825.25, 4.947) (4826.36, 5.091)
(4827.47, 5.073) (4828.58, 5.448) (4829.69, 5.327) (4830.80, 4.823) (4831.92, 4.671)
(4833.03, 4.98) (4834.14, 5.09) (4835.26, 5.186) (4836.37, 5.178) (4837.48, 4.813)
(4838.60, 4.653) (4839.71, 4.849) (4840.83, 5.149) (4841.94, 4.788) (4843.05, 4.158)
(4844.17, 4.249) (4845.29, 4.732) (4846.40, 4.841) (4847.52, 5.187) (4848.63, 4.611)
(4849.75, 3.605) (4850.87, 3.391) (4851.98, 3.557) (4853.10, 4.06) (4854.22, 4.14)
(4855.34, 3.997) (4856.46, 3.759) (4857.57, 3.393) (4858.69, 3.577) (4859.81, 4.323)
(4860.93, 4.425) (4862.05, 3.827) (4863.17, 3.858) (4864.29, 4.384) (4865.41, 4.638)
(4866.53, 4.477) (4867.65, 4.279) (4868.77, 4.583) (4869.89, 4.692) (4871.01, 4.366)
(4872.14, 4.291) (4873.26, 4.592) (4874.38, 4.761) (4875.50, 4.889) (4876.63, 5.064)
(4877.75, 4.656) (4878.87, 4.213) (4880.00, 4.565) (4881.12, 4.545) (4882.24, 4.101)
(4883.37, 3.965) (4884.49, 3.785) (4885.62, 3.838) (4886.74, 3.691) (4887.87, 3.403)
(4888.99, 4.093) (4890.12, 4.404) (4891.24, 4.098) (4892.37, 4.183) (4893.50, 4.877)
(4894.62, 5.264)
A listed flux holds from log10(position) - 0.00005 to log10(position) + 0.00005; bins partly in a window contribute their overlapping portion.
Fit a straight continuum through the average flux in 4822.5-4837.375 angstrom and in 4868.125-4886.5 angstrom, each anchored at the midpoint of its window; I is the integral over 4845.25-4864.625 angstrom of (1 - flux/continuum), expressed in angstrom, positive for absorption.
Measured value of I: 2.7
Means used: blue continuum 5.06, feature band 4.07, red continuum 4.42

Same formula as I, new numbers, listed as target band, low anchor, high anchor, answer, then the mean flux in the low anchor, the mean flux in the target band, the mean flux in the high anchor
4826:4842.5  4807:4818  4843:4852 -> -2.5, 4.4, 5.01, 4.31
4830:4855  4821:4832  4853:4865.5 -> 0.0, 5.11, 4.58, 4.01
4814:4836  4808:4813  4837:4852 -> -3.2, 4.25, 4.99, 4.5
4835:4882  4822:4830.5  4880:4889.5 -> 0.8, 5.13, 4.41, 3.97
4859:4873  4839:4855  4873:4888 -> 0.0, 4.38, 4.34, 4.31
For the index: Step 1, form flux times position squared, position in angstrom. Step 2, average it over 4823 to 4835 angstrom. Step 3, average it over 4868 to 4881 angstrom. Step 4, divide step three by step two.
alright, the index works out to 0.93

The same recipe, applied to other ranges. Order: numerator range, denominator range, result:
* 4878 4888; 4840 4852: 0.93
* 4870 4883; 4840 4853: 1.05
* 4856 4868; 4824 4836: 0.82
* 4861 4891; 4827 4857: 0.95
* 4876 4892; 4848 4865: 1.07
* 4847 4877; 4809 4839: 0.88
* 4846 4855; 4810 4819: 0.93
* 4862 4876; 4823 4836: 0.90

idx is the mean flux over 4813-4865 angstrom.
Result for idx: 4.59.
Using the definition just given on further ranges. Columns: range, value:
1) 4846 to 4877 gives 4.26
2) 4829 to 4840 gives 4.97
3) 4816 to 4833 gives 5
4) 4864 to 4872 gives 4.48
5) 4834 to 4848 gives 4.83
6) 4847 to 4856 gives 4.06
